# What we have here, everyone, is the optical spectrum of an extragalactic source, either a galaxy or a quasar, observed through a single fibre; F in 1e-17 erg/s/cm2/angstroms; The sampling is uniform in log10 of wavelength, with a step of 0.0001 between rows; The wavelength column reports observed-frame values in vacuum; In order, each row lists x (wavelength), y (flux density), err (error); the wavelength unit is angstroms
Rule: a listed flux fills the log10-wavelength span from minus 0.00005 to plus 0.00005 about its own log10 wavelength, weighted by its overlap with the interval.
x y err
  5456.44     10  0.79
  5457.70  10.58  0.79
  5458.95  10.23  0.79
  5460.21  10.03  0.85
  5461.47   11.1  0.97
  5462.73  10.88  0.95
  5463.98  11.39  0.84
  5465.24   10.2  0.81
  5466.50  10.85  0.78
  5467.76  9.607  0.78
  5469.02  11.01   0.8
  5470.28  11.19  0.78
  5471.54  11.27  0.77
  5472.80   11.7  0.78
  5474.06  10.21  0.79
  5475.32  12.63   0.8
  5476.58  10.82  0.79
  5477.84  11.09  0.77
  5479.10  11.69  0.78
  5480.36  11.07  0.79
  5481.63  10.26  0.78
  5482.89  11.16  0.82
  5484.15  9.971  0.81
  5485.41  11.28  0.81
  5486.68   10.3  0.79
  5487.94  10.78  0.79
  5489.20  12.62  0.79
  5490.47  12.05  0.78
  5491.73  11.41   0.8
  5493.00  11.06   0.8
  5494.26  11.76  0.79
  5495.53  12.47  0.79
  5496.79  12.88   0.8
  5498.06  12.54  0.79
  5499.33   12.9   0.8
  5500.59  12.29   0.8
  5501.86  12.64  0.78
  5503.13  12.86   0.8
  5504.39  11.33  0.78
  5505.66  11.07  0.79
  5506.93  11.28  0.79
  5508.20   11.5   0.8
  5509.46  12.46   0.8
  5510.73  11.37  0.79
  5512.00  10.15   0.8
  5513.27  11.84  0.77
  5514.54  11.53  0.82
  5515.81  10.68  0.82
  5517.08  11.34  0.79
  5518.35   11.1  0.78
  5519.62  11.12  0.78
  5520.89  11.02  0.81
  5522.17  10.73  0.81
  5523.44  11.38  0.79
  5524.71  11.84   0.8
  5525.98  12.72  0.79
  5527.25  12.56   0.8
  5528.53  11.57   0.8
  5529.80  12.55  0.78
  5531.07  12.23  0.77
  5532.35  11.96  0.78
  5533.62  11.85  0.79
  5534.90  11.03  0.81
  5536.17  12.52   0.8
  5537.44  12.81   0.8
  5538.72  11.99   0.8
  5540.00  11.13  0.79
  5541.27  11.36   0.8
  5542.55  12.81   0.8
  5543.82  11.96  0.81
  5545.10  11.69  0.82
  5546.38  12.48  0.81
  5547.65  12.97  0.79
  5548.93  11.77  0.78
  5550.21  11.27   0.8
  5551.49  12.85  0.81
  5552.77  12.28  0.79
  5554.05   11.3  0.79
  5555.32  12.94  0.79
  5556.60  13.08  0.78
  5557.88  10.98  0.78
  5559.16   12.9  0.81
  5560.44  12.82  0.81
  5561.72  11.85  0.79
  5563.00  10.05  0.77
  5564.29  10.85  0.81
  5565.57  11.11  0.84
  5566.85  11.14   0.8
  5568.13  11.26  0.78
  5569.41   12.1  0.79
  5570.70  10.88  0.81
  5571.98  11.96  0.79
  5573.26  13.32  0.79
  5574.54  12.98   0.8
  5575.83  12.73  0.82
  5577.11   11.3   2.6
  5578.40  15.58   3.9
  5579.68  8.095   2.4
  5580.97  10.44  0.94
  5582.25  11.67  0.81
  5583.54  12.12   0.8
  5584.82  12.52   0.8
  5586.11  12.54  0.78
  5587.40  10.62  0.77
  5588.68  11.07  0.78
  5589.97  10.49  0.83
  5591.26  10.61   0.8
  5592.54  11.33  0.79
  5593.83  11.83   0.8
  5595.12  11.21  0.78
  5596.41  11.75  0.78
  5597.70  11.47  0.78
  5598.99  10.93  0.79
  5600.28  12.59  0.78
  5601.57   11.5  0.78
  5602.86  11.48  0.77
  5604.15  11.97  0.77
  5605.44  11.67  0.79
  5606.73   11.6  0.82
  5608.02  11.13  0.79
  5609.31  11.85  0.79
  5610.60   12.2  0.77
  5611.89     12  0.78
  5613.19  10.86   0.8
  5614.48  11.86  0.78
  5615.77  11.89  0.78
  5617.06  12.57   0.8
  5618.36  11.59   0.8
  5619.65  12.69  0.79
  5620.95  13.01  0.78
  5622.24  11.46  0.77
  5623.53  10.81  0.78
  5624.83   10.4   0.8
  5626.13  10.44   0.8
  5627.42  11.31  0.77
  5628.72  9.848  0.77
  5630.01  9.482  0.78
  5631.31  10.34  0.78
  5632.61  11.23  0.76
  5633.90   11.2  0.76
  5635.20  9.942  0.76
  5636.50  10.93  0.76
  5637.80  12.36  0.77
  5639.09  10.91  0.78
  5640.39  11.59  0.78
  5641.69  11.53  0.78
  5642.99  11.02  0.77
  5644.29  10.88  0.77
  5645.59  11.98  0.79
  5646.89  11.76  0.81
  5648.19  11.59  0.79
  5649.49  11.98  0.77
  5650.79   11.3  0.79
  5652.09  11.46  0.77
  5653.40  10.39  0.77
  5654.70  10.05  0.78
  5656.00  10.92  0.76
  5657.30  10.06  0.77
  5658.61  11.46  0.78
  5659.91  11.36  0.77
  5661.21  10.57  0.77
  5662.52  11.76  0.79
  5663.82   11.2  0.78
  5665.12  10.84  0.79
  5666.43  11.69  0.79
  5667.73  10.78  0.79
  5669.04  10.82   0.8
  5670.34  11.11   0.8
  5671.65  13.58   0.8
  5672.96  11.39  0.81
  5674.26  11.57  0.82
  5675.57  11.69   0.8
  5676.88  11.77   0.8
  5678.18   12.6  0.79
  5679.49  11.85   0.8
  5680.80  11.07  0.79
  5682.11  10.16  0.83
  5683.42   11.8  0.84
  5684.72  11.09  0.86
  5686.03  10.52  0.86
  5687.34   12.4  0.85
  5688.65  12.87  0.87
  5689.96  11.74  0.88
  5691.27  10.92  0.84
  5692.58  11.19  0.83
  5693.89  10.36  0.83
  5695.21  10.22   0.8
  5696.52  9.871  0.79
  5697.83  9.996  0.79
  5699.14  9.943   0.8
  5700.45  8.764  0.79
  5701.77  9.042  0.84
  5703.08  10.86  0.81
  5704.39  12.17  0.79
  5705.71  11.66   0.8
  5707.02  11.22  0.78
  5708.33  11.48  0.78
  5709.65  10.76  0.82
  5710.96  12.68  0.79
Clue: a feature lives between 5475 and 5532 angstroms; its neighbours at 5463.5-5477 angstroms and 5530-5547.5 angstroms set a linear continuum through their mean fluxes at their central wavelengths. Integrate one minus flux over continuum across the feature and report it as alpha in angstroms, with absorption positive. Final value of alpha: -0.5 angstroms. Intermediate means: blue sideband 11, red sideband 12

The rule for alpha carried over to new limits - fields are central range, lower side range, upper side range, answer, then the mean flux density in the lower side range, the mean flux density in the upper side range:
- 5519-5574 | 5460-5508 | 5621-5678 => -2.88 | 11.4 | 11.2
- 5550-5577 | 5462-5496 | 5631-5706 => -1.94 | 11.1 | 11.1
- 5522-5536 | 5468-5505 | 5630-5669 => -0.60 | 11.5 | 11.1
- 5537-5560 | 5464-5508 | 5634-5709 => -1.65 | 11.4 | 11.2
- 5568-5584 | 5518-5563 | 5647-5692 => -0.13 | 12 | 11.4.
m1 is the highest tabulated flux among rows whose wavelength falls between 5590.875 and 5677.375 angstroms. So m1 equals 13.58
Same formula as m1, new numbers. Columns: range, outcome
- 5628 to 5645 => 12.36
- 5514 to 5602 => 15.58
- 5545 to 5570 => 13.08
